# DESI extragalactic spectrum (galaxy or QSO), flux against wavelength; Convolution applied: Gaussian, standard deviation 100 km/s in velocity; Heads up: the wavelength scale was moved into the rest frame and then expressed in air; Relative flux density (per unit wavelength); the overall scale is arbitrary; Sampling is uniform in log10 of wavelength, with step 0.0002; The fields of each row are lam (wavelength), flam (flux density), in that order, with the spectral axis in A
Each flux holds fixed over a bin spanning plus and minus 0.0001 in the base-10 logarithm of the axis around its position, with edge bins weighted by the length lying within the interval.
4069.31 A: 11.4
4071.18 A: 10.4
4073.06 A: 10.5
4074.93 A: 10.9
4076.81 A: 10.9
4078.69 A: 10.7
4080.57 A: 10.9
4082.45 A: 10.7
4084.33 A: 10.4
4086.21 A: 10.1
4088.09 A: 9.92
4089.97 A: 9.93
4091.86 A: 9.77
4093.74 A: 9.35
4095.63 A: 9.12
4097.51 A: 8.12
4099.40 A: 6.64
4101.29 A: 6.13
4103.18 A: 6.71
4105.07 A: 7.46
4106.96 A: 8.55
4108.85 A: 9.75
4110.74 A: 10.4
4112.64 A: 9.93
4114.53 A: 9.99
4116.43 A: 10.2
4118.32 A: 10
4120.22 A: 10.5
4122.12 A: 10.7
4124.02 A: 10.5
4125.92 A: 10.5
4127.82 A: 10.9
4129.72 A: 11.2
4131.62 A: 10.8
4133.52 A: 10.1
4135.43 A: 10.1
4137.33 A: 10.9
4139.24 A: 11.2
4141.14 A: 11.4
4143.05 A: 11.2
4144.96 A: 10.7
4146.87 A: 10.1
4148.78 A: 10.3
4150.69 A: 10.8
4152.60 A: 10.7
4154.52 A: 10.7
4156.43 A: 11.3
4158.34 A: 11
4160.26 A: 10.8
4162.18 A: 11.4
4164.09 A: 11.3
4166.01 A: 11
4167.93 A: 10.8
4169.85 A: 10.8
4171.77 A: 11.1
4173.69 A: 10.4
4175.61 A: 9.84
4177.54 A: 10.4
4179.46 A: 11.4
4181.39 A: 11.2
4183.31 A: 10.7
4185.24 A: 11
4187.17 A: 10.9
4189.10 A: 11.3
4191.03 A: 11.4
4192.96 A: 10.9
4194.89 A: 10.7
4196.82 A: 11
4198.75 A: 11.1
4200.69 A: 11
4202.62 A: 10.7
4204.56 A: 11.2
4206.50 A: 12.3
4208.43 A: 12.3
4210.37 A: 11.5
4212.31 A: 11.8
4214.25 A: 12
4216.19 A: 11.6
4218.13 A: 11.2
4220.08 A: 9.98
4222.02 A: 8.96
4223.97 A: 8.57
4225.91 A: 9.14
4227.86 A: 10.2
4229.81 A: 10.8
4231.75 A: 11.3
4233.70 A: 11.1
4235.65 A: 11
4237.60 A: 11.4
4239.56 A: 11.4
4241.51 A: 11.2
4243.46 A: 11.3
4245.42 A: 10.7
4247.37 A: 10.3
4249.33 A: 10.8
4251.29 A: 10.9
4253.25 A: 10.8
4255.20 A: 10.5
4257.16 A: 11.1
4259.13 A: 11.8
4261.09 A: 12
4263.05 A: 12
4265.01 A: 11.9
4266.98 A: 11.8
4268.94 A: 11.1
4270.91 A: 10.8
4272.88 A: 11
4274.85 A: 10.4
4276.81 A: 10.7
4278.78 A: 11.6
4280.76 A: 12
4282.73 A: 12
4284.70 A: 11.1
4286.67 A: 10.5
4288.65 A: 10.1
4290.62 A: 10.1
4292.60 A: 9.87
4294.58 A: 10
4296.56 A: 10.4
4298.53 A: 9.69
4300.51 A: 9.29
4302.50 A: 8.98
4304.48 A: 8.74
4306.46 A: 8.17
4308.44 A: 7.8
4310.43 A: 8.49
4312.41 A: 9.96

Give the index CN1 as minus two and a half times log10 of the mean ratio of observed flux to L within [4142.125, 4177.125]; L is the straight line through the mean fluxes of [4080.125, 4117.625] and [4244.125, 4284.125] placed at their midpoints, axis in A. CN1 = -0.09 mag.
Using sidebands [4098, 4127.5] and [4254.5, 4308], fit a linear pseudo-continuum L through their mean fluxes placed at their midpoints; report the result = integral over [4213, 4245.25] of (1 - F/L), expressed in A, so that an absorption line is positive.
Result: -1.64 A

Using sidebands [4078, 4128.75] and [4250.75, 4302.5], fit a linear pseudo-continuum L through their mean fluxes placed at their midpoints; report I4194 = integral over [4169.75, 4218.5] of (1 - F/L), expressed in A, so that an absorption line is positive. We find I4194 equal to -4.3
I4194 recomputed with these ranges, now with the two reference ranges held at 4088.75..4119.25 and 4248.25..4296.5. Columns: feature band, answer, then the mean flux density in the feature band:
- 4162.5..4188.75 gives -2.9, 10.9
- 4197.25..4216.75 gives -2.6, 11.5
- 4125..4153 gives -4.2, 10.7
